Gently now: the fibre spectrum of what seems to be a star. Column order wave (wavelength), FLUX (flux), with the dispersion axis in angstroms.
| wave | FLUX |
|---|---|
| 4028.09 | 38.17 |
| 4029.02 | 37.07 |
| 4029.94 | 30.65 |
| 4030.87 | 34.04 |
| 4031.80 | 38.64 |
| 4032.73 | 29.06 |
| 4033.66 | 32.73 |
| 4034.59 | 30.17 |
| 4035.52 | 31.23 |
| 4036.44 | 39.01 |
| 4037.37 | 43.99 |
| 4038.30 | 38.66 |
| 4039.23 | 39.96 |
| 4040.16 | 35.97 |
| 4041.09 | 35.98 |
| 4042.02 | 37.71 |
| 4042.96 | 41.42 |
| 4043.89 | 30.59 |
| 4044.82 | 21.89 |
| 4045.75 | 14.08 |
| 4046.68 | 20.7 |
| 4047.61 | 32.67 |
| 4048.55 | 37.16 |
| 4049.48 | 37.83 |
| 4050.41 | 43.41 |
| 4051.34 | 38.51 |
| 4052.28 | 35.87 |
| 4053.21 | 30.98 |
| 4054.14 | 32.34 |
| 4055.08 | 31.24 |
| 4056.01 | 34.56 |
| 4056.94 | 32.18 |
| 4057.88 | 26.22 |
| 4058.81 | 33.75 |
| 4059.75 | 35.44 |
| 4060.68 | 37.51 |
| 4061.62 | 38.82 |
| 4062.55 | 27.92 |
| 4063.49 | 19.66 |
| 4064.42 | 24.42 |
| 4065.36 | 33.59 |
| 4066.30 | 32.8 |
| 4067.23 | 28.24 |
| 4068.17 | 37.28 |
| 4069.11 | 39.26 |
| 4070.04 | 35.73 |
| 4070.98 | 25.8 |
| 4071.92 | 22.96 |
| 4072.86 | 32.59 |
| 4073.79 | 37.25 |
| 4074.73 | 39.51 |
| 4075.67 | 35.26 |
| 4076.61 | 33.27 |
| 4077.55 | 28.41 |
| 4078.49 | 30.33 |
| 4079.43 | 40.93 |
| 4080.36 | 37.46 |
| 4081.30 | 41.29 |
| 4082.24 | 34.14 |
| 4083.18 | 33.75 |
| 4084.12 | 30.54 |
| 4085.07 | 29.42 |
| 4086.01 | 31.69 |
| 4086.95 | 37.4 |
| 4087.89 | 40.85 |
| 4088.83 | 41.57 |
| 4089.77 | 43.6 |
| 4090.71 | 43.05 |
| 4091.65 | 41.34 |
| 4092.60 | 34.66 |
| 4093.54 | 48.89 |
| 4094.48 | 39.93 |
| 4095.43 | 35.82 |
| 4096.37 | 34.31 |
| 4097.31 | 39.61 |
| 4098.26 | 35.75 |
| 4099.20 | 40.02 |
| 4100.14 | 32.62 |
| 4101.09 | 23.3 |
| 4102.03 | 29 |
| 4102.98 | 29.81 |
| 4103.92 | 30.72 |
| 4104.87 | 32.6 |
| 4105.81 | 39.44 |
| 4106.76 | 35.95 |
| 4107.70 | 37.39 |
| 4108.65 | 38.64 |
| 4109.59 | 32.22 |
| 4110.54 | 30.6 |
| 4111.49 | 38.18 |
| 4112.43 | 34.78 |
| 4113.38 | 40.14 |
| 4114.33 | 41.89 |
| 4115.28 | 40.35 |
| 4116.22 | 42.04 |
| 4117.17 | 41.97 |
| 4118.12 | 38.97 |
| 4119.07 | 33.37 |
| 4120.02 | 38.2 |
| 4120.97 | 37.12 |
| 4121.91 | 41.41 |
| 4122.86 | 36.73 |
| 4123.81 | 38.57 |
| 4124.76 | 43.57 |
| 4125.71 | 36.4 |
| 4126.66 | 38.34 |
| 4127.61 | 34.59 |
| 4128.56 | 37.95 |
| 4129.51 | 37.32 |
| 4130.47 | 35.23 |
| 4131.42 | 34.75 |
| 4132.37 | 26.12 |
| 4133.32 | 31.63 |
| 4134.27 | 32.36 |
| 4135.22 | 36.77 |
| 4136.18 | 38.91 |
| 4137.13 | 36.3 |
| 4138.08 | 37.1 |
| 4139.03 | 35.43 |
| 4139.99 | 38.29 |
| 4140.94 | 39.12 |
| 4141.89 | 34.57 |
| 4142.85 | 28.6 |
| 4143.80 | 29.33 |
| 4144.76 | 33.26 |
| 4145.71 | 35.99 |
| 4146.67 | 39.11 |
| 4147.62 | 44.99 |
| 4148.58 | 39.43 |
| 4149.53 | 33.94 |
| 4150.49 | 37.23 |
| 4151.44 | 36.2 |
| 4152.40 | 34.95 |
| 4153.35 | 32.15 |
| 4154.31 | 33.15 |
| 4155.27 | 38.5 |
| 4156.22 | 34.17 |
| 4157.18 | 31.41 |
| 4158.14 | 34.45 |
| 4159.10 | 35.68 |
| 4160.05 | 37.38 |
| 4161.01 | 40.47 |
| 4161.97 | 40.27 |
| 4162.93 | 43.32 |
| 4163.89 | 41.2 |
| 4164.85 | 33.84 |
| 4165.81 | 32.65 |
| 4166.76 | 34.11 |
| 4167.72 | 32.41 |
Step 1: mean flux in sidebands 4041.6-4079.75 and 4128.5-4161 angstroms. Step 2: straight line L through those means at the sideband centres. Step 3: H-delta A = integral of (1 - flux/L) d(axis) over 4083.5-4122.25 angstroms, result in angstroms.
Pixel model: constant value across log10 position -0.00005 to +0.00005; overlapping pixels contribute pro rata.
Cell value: -3.3 angstroms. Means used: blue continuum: 32.4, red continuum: 35.4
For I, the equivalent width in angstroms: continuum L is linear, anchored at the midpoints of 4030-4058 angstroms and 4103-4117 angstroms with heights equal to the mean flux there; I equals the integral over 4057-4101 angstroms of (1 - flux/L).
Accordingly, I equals 0.7 angstroms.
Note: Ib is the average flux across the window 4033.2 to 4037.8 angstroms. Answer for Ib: 35.4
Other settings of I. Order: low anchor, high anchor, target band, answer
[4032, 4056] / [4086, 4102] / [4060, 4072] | 1.4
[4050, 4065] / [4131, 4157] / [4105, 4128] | -2.3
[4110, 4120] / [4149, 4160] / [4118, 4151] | 0.2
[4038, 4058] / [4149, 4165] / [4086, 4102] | -1.5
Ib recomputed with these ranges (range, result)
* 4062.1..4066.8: 27.7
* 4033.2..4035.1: 31.4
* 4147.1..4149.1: 42.1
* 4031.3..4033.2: 33.8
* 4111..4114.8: 38.7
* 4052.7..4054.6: 31.9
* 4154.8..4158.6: 34.6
